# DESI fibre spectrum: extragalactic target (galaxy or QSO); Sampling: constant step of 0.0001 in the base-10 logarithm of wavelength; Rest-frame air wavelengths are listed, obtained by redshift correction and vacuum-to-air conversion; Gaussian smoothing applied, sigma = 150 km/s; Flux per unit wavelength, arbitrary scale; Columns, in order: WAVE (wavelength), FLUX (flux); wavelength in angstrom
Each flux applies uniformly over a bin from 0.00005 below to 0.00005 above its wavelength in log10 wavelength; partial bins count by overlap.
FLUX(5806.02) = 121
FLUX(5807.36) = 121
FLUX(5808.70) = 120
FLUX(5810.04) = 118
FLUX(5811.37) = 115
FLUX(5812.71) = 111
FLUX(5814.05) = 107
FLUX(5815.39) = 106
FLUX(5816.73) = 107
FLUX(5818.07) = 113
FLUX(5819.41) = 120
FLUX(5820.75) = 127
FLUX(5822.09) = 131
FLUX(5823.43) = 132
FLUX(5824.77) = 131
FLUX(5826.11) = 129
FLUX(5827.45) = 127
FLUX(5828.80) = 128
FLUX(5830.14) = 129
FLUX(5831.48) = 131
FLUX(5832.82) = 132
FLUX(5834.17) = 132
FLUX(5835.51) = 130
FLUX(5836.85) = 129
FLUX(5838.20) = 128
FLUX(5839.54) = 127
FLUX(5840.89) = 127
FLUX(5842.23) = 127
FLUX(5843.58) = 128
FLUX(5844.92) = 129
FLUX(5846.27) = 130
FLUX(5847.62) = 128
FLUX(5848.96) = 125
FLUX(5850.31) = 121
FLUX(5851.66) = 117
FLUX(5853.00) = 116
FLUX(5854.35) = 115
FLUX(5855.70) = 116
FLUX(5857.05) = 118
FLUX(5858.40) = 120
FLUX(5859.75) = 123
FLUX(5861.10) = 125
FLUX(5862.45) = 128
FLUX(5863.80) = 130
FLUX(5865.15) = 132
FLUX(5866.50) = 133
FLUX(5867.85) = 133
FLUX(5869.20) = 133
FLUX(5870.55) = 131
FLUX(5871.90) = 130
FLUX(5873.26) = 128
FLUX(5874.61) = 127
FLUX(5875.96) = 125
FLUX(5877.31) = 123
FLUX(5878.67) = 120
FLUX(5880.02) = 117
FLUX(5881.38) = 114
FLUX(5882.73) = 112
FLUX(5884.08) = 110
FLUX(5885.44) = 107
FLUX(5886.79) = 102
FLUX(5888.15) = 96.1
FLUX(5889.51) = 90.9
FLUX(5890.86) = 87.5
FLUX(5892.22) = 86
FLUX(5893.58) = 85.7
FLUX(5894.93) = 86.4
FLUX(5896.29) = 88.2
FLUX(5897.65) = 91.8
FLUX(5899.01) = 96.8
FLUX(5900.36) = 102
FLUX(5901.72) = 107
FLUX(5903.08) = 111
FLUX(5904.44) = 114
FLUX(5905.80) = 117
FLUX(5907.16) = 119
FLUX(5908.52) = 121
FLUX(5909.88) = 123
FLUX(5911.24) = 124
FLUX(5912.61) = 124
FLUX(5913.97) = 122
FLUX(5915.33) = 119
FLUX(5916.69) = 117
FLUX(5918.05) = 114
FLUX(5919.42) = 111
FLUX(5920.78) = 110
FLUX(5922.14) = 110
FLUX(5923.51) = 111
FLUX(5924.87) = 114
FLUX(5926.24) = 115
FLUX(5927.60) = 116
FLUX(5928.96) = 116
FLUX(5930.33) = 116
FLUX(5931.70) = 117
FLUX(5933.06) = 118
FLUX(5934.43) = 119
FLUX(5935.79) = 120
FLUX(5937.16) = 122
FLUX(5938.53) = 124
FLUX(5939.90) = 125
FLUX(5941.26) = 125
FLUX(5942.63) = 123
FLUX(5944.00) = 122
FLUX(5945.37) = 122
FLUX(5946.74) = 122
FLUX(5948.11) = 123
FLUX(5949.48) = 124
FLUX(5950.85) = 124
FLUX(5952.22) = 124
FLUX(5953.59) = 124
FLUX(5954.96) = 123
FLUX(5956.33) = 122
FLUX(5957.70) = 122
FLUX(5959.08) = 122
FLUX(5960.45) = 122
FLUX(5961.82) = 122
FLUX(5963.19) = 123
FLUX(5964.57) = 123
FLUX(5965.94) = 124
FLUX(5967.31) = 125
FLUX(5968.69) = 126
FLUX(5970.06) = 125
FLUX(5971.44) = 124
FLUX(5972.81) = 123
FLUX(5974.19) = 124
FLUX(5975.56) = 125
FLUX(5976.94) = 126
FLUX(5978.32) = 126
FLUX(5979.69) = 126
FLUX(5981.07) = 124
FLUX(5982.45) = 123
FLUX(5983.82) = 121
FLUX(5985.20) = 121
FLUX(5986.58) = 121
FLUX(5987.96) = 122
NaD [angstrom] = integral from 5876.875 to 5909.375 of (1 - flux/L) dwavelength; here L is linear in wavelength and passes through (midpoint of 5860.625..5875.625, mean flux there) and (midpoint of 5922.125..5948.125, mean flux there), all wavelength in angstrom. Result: 5.6 angstrom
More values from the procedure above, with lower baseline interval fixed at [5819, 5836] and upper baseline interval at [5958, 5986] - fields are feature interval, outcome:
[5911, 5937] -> 1.9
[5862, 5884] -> 0.3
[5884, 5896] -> 3.1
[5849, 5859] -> 0.8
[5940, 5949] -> 0.1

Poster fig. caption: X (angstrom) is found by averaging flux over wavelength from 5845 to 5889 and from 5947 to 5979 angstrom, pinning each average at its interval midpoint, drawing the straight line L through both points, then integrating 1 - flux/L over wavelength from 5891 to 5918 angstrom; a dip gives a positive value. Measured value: 3.2 angstrom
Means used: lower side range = 121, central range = 108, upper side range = 124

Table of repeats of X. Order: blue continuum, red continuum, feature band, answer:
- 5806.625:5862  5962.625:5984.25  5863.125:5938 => 5.89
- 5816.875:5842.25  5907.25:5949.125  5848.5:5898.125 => 3.64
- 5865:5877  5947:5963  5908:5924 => 1.14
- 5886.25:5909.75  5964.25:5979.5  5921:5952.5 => -1.70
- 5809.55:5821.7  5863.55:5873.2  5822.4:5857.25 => -1.28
